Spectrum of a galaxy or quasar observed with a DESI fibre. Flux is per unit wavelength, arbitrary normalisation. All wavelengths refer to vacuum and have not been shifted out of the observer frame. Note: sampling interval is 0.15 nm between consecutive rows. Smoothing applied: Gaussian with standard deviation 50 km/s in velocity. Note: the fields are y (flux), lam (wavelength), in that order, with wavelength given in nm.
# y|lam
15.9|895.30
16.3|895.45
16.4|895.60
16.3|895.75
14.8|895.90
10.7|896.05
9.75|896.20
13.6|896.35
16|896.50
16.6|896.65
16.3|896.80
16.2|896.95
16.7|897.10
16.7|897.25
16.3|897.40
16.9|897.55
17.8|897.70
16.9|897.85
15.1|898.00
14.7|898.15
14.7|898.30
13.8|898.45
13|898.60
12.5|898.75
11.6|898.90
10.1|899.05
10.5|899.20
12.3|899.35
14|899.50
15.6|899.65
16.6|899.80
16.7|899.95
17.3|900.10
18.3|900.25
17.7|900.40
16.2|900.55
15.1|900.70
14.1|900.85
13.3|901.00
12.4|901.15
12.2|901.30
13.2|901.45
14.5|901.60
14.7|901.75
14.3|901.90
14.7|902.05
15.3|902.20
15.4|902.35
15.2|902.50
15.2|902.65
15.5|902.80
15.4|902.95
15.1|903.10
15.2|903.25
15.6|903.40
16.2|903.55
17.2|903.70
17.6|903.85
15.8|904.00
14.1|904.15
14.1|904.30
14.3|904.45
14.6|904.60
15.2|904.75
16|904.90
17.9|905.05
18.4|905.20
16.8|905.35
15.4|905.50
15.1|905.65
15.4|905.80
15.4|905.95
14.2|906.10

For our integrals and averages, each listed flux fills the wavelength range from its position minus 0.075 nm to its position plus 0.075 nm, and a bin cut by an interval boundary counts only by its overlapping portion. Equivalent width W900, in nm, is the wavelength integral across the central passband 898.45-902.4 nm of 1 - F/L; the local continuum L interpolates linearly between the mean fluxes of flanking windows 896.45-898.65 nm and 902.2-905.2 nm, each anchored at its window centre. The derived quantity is 0.37 nm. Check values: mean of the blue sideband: 15.9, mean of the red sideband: 15.6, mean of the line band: 14.3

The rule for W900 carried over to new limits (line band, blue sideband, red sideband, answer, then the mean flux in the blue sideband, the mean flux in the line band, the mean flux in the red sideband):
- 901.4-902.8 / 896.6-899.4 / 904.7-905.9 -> 0.071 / 14.7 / 14.8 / 16.3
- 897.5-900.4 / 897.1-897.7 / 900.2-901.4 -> 0.210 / 16.8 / 14.7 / 14.8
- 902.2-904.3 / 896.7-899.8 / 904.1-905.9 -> -0.029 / 14.7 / 15.6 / 15.6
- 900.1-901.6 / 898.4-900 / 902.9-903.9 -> -0.055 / 13.3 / 14.8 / 16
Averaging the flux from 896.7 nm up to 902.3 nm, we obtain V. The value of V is 14.8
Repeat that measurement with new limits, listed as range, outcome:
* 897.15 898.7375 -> 15.5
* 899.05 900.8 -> 15.2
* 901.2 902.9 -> 14.5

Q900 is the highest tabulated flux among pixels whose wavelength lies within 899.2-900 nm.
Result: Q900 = 16.7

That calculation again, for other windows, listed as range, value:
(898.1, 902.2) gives 18.3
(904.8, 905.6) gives 18.4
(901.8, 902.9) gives 15.5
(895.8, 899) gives 17.8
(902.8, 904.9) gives 17.6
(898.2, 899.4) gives 14.7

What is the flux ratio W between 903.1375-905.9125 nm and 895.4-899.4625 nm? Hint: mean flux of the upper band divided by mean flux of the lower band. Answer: 1.09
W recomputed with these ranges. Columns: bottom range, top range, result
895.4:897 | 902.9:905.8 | 1.07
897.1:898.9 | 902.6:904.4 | 1.02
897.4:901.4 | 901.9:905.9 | 1.07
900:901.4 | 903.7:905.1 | 1.03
